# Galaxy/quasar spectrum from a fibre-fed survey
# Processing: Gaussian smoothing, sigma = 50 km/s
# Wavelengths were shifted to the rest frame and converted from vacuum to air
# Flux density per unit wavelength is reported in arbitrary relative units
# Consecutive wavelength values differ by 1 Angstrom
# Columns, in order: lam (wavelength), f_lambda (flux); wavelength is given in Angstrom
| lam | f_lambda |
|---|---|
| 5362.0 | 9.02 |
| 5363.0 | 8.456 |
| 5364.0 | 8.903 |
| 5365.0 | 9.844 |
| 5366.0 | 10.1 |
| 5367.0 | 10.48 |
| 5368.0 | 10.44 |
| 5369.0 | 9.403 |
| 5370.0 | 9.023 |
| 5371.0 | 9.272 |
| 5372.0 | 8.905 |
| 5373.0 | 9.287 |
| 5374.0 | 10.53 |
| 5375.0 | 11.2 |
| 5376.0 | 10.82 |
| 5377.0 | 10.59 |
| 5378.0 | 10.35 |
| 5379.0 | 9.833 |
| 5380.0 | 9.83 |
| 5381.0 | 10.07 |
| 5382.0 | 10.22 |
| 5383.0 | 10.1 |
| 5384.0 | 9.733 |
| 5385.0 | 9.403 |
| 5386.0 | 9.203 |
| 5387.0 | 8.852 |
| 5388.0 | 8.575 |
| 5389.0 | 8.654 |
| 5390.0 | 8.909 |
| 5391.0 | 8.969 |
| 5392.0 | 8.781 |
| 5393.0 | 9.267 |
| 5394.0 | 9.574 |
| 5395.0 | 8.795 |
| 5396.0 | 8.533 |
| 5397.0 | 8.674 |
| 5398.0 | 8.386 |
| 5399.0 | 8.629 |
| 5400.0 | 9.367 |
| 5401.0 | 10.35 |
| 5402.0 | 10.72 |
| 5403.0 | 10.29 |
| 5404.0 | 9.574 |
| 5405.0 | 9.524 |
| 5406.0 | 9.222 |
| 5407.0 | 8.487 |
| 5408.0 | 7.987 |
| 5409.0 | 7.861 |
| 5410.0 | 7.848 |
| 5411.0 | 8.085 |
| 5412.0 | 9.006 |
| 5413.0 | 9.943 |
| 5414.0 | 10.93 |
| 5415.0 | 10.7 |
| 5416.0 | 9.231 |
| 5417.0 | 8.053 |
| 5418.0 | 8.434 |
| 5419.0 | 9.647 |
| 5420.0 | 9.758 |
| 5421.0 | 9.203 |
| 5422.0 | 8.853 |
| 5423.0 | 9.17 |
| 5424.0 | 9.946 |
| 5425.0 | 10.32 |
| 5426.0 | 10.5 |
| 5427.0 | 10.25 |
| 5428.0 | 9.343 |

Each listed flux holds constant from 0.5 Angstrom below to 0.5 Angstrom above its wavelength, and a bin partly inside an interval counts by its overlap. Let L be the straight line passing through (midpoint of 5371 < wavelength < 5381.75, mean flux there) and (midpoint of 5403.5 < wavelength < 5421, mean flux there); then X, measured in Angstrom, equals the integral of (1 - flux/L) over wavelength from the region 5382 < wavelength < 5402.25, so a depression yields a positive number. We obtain 0.99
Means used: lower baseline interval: 10.1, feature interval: 9.18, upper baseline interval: 9.08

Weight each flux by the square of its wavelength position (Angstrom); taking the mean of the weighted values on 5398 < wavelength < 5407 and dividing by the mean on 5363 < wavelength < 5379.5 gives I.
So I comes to 0.98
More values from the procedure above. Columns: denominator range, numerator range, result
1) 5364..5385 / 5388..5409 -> 0.92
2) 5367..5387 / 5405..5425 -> 0.93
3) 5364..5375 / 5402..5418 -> 0.95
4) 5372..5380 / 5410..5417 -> 0.93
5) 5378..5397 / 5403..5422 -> 0.99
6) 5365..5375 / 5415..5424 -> 0.96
